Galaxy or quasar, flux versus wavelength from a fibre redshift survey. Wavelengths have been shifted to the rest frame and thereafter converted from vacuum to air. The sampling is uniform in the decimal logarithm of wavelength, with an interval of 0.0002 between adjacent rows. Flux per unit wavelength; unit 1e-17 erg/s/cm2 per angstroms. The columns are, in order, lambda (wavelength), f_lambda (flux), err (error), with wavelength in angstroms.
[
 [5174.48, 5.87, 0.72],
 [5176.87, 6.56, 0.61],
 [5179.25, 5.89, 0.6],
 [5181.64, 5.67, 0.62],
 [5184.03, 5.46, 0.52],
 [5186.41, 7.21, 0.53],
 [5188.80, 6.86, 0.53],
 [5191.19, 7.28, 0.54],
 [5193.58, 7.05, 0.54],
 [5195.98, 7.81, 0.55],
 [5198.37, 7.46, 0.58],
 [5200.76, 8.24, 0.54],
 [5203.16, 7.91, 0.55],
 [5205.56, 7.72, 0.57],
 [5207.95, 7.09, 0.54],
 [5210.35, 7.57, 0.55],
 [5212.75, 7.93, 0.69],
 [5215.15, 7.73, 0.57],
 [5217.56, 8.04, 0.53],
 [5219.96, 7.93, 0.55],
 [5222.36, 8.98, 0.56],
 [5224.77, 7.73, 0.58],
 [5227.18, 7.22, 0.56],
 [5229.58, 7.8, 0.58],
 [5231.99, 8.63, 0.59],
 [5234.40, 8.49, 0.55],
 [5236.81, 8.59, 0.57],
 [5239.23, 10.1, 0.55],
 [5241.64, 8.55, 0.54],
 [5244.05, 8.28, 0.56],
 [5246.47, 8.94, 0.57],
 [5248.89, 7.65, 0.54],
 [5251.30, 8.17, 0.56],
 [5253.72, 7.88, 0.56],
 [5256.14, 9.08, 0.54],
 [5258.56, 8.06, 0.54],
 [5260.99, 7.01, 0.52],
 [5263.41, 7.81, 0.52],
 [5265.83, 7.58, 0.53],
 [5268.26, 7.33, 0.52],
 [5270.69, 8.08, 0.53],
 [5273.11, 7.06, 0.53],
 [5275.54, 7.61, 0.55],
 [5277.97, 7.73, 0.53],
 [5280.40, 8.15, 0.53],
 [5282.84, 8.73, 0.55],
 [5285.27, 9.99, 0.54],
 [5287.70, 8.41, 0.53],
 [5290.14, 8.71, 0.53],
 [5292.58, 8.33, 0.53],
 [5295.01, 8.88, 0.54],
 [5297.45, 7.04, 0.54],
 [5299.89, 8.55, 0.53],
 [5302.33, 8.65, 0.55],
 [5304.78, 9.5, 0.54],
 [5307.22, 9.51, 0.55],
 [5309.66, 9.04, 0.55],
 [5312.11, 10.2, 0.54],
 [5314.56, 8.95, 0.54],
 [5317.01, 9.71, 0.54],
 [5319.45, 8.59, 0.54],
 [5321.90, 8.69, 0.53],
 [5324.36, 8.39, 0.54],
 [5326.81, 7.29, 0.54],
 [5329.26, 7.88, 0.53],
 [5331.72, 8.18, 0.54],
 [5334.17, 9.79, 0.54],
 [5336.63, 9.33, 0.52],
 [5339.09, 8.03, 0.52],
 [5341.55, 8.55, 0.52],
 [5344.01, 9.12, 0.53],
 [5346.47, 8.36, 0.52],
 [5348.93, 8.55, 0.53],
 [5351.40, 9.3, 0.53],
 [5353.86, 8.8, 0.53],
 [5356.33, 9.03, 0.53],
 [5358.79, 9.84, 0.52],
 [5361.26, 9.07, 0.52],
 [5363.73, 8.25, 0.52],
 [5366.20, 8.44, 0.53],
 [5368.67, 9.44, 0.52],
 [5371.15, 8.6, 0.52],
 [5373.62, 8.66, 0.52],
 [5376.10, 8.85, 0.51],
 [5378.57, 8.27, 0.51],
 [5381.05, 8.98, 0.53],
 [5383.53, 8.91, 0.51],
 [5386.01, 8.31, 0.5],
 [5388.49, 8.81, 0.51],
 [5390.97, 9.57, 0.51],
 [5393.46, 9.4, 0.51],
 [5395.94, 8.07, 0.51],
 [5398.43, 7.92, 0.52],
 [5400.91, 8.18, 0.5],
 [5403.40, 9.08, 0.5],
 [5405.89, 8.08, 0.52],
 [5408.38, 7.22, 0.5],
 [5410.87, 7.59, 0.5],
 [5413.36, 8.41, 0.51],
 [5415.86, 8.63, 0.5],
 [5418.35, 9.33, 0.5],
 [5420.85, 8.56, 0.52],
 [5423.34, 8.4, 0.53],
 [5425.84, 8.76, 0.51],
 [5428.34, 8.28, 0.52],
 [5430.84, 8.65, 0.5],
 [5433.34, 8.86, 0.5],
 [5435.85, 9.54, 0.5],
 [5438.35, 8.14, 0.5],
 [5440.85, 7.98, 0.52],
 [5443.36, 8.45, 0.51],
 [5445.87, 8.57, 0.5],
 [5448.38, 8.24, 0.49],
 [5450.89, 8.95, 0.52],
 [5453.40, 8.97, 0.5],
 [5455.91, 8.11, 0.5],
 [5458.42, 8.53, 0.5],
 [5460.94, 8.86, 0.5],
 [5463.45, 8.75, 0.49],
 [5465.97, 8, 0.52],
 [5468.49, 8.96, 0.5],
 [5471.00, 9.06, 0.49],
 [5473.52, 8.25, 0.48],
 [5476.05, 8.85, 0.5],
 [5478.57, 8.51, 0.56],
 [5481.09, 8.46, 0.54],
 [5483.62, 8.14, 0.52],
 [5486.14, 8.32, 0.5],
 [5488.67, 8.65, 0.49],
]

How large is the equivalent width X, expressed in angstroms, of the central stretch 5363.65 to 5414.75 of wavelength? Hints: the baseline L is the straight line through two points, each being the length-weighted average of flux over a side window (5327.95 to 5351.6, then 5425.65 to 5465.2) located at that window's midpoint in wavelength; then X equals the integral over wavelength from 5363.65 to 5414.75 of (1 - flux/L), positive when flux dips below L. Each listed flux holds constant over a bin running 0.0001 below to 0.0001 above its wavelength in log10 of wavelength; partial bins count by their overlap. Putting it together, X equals 0.6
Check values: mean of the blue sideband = 8.68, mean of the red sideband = 8.59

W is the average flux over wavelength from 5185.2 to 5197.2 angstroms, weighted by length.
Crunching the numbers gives 7.24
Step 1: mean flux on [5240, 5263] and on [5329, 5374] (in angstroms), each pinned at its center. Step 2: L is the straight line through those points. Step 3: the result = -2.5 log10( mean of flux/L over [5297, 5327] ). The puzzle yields -0.04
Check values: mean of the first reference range 8.2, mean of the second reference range 8.82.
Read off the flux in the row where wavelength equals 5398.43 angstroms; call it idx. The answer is 7.92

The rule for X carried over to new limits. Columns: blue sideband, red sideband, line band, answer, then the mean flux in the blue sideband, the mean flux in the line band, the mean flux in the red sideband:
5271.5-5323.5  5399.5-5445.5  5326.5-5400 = -1.58 angstroms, 8.66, 8.74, 8.45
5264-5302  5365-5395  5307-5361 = -2.19 angstroms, 8.15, 8.86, 8.85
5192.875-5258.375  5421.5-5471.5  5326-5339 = -0.23 angstroms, 8.1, 8.49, 8.6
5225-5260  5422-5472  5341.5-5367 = -1.12 angstroms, 8.36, 8.87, 8.6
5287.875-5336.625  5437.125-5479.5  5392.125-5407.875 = 0.40 angstroms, 8.74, 8.4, 8.54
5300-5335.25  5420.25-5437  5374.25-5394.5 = -0.22 angstroms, 8.87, 8.87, 8.72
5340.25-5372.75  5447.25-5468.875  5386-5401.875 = 0.23 angstroms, 8.87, 8.64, 8.58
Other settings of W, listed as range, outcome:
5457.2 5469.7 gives 8.61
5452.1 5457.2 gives 8.55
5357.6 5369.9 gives 9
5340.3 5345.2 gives 8.83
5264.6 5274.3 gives 7.52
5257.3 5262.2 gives 7.54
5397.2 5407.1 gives 8.32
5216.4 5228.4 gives 7.98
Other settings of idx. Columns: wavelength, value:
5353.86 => 8.8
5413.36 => 8.41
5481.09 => 8.46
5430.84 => 8.65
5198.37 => 7.46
